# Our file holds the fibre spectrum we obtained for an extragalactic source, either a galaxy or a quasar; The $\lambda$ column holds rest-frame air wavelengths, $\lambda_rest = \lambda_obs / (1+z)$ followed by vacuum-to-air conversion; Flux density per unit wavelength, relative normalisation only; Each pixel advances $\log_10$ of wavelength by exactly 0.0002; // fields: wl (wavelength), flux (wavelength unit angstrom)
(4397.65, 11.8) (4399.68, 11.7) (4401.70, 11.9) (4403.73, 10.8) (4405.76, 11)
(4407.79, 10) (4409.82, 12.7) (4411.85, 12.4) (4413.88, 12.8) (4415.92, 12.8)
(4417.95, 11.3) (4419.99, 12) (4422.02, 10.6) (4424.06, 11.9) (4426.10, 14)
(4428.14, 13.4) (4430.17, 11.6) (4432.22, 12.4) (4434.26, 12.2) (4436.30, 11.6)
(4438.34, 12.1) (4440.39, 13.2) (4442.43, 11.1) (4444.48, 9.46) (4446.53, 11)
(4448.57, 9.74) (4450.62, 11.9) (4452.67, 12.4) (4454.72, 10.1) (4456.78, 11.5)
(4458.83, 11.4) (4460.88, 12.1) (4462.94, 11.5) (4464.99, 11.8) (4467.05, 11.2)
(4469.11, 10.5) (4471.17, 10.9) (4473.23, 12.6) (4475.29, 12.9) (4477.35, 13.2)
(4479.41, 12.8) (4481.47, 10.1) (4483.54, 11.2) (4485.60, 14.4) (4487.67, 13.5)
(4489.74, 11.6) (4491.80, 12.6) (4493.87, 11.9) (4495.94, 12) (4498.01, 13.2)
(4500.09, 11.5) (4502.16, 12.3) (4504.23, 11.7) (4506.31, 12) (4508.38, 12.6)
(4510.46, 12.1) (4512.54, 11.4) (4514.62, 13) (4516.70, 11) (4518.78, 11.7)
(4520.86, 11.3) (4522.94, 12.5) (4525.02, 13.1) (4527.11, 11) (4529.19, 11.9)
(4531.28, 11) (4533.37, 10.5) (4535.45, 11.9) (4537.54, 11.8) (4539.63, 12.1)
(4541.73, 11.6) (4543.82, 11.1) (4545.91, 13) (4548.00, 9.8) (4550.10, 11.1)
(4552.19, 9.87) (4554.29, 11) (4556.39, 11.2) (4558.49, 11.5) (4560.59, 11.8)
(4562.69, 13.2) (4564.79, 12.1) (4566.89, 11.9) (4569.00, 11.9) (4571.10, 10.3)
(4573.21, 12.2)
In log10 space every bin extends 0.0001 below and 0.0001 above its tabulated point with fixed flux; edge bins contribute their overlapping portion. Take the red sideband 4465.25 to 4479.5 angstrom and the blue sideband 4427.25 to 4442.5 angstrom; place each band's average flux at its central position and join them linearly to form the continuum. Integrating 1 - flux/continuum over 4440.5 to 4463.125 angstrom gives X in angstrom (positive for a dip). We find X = 1.8 angstrom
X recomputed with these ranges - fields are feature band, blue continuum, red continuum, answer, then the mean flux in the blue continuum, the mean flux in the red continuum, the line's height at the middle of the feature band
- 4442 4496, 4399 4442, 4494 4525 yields 1.57 angstrom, 12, 12.1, 12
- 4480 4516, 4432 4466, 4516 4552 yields -2.11 angstrom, 11.5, 11.5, 11.5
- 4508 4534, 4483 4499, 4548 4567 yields 0.61 angstrom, 12.6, 11.4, 12.1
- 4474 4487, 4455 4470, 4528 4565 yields -1.23 angstrom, 11.4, 11.5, 11.4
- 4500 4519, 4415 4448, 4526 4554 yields -0.85 angstrom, 11.9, 11.3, 11.4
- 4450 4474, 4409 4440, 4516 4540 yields 1.14 angstrom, 12.3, 11.7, 12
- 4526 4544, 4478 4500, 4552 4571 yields 0.63 angstrom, 12.3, 11.6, 11.9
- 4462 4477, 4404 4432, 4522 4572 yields 0.16 angstrom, 12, 11.6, 11.8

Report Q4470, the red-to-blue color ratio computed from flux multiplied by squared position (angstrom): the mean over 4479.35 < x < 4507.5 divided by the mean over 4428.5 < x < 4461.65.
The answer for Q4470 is 1.1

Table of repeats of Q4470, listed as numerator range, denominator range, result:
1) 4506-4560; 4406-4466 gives 1.03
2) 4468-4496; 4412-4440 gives 1.02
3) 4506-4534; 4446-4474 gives 1.07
